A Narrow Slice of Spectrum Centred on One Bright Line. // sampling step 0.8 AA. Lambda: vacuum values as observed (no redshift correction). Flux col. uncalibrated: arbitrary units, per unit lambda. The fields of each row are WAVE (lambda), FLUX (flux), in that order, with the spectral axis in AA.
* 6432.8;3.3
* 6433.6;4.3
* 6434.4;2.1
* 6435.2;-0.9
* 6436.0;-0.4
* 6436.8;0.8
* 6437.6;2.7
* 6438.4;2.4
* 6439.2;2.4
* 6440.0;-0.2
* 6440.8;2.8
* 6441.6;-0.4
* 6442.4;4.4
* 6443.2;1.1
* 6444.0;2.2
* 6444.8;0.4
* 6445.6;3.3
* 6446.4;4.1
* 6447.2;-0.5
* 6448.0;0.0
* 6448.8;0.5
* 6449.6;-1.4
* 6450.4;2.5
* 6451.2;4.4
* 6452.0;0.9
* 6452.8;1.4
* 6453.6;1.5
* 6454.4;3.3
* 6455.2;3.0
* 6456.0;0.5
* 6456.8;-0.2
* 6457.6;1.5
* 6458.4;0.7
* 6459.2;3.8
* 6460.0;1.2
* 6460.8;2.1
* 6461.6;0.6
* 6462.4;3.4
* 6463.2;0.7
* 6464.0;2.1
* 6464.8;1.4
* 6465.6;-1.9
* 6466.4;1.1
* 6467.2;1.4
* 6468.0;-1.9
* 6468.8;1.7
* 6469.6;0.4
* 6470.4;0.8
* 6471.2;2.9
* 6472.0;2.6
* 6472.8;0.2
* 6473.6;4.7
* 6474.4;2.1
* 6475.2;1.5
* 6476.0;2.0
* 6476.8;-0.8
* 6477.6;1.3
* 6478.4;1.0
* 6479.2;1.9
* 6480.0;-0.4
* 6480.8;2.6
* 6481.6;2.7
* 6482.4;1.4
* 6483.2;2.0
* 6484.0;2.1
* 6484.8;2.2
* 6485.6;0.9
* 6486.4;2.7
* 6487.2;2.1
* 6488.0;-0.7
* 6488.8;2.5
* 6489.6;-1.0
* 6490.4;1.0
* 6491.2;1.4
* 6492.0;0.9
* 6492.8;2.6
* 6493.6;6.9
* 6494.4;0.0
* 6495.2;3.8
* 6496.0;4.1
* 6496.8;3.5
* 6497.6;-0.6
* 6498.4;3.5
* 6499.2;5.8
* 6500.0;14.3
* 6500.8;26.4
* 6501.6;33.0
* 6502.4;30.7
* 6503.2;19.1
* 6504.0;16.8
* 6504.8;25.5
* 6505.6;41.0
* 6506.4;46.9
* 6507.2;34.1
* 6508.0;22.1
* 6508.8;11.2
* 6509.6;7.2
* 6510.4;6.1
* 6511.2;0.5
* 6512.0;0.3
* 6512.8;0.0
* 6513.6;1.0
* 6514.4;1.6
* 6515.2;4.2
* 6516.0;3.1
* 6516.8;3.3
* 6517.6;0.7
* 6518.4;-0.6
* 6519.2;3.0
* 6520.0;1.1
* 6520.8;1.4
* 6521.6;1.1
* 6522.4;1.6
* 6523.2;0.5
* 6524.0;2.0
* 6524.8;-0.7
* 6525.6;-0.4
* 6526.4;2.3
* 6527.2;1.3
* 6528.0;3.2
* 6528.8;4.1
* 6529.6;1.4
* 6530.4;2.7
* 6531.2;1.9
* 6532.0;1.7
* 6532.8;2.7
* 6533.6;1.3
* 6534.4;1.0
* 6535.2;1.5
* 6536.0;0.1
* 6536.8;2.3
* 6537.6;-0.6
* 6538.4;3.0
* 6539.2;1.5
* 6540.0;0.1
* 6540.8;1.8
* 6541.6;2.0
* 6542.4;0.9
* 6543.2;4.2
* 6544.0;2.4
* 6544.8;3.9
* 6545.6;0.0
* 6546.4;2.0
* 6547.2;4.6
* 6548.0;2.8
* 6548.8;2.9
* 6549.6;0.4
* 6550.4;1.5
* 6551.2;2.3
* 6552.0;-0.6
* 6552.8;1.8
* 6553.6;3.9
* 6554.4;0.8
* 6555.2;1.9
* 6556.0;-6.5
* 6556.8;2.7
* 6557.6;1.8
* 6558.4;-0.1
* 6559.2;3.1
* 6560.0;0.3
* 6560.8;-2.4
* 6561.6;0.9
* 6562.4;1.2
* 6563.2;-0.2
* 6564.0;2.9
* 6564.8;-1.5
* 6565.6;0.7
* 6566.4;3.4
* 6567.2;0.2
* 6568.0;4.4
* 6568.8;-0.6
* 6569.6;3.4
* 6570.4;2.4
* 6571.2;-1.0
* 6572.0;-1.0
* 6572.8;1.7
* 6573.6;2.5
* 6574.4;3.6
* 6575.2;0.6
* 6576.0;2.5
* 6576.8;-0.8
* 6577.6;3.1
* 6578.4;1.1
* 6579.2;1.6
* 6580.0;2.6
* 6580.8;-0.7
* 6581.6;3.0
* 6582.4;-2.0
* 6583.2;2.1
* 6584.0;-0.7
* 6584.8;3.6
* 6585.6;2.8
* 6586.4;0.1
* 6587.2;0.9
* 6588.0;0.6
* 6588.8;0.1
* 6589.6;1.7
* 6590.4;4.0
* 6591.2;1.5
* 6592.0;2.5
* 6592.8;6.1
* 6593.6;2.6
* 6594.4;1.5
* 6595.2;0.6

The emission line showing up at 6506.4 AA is [O II]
